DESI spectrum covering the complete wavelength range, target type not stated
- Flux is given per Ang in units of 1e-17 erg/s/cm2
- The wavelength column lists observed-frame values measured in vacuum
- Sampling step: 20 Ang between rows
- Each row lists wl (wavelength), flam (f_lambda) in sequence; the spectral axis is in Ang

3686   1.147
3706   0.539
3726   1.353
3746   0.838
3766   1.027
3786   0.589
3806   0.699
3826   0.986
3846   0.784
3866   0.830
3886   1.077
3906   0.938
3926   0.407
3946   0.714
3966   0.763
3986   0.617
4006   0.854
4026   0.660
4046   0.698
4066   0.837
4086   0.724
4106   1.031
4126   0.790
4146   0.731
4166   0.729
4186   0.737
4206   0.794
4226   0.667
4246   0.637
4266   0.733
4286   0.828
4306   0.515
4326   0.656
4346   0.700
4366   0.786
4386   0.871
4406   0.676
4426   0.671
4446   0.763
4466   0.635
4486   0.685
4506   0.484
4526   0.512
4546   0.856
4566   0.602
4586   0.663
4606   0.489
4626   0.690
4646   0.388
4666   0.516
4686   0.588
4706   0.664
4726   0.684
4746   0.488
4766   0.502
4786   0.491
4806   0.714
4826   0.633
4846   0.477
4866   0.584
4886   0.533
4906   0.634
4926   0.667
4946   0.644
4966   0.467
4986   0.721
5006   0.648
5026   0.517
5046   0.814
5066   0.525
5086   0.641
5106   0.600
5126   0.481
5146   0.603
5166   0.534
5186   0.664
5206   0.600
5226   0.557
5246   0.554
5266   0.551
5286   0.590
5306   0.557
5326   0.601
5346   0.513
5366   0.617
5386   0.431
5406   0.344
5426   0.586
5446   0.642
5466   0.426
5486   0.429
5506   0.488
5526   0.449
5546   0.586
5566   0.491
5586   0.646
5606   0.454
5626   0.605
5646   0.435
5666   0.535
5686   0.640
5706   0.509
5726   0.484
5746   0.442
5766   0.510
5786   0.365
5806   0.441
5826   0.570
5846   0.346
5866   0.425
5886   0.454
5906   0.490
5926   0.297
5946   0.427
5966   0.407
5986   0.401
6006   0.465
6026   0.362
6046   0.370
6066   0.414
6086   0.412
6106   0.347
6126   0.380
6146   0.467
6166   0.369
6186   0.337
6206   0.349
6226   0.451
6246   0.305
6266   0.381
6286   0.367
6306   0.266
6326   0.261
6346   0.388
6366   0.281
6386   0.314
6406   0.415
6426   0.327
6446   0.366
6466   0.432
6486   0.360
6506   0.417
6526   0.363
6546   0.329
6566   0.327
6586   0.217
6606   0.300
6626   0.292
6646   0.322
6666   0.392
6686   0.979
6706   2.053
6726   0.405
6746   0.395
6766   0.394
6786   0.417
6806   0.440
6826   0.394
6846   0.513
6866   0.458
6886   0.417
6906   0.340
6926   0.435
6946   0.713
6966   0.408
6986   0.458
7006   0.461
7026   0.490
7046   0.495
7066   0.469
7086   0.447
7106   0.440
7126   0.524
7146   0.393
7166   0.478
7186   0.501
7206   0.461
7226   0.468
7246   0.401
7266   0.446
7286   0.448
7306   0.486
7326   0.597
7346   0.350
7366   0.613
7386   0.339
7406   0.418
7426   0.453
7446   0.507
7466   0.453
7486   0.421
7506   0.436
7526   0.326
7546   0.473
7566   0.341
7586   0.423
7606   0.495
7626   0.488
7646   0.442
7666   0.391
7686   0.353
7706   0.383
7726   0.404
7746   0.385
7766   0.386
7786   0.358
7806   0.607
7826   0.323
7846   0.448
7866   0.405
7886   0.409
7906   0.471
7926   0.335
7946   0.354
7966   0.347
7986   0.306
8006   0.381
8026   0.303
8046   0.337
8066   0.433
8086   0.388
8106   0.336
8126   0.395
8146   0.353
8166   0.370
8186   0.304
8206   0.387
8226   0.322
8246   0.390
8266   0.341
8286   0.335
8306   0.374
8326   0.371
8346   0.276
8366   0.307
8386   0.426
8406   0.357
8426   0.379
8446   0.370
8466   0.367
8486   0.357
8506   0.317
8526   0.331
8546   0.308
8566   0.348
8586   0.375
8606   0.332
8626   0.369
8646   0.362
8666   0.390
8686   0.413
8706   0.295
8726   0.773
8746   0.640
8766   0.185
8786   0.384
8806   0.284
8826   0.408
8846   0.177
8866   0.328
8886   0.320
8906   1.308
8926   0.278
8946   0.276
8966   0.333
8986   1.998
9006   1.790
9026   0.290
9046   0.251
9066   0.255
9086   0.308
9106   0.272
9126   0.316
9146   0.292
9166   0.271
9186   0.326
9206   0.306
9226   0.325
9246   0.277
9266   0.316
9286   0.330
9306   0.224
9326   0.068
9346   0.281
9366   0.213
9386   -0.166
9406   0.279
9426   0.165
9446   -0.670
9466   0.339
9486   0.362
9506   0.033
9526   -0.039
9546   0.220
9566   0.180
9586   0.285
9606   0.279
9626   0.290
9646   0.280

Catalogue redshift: 0.796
